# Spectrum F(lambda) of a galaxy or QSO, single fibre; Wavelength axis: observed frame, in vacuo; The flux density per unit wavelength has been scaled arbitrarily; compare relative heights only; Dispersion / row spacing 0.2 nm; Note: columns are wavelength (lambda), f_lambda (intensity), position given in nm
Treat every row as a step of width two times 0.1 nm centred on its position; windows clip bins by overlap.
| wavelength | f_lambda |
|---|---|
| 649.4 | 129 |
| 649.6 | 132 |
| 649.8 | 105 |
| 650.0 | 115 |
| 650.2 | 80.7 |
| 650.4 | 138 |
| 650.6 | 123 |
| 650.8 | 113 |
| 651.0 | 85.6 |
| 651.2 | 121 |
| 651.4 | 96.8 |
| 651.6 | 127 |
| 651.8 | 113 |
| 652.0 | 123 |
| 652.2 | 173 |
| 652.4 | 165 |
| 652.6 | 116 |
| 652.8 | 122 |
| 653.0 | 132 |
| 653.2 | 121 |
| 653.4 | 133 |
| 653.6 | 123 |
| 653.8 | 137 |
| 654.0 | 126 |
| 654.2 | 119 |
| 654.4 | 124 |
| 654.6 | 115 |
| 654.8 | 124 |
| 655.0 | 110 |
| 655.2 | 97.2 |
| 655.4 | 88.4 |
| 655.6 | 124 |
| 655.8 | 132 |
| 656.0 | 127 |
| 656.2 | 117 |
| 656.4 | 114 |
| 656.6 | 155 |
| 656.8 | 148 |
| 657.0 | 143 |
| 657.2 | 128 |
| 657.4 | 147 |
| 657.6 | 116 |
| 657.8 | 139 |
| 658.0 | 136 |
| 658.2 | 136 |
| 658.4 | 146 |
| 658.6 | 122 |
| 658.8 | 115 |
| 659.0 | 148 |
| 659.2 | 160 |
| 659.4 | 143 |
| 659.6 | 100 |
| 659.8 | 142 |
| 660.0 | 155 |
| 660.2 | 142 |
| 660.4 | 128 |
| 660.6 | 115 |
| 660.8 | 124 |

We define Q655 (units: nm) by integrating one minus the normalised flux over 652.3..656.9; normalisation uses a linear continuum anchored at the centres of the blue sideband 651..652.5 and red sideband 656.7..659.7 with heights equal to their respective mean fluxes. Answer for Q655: 0.23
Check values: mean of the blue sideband 128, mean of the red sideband 135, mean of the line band 125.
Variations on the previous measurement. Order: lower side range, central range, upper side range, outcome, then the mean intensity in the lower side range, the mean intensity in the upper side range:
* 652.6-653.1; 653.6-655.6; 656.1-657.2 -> 0.198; 125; 135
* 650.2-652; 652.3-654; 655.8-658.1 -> -0.149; 113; 134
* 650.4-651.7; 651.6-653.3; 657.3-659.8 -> -0.228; 113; 134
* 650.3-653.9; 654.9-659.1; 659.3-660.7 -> 0.056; 126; 132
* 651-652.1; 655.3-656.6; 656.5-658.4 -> 0.124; 113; 139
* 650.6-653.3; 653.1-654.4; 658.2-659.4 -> 0.013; 124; 138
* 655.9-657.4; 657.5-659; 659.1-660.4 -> 0.062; 134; 139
